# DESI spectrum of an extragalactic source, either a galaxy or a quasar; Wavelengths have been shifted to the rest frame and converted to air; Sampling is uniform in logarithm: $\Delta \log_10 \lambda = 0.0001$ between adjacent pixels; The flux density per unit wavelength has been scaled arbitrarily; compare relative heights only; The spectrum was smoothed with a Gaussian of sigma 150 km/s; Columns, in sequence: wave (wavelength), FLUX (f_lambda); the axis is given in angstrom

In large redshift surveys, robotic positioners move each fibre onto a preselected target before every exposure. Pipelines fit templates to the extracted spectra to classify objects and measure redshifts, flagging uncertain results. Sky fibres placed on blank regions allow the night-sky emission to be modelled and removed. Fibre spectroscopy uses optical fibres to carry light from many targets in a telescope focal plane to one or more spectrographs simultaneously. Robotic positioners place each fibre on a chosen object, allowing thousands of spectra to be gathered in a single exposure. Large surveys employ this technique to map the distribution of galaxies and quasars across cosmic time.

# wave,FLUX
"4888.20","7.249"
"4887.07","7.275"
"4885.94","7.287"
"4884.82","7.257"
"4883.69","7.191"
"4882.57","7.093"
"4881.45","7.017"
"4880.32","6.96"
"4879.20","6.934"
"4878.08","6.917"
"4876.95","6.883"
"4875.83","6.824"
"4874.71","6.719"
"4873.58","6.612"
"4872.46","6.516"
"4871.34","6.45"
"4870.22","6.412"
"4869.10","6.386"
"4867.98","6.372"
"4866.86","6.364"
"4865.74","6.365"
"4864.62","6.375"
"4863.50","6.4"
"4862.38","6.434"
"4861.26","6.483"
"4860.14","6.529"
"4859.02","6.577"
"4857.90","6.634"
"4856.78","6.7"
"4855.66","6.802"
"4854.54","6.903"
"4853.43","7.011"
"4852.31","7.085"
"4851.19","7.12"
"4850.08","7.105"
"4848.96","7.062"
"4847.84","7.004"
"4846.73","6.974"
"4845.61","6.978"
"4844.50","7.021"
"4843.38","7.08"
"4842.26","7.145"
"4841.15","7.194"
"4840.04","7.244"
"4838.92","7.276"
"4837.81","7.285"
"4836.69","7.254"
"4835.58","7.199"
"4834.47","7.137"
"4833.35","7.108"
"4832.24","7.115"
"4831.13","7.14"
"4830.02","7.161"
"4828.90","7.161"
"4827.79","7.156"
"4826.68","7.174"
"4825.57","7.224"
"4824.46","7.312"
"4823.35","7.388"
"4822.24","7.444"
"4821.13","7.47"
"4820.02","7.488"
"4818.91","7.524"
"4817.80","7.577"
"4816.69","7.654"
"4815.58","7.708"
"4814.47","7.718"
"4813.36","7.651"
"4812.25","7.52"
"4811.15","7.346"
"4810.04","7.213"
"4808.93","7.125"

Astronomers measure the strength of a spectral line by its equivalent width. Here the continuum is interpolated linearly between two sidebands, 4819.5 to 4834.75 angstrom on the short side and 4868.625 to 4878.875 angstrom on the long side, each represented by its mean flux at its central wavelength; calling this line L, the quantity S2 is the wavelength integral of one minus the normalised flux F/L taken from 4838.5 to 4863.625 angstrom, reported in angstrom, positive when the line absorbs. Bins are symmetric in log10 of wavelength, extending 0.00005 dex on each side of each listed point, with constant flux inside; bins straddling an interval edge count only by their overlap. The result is 0.1 angstrom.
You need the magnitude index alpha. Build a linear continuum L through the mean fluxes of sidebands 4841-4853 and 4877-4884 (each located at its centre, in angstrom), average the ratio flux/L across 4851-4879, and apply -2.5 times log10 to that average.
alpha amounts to 0.06 mag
